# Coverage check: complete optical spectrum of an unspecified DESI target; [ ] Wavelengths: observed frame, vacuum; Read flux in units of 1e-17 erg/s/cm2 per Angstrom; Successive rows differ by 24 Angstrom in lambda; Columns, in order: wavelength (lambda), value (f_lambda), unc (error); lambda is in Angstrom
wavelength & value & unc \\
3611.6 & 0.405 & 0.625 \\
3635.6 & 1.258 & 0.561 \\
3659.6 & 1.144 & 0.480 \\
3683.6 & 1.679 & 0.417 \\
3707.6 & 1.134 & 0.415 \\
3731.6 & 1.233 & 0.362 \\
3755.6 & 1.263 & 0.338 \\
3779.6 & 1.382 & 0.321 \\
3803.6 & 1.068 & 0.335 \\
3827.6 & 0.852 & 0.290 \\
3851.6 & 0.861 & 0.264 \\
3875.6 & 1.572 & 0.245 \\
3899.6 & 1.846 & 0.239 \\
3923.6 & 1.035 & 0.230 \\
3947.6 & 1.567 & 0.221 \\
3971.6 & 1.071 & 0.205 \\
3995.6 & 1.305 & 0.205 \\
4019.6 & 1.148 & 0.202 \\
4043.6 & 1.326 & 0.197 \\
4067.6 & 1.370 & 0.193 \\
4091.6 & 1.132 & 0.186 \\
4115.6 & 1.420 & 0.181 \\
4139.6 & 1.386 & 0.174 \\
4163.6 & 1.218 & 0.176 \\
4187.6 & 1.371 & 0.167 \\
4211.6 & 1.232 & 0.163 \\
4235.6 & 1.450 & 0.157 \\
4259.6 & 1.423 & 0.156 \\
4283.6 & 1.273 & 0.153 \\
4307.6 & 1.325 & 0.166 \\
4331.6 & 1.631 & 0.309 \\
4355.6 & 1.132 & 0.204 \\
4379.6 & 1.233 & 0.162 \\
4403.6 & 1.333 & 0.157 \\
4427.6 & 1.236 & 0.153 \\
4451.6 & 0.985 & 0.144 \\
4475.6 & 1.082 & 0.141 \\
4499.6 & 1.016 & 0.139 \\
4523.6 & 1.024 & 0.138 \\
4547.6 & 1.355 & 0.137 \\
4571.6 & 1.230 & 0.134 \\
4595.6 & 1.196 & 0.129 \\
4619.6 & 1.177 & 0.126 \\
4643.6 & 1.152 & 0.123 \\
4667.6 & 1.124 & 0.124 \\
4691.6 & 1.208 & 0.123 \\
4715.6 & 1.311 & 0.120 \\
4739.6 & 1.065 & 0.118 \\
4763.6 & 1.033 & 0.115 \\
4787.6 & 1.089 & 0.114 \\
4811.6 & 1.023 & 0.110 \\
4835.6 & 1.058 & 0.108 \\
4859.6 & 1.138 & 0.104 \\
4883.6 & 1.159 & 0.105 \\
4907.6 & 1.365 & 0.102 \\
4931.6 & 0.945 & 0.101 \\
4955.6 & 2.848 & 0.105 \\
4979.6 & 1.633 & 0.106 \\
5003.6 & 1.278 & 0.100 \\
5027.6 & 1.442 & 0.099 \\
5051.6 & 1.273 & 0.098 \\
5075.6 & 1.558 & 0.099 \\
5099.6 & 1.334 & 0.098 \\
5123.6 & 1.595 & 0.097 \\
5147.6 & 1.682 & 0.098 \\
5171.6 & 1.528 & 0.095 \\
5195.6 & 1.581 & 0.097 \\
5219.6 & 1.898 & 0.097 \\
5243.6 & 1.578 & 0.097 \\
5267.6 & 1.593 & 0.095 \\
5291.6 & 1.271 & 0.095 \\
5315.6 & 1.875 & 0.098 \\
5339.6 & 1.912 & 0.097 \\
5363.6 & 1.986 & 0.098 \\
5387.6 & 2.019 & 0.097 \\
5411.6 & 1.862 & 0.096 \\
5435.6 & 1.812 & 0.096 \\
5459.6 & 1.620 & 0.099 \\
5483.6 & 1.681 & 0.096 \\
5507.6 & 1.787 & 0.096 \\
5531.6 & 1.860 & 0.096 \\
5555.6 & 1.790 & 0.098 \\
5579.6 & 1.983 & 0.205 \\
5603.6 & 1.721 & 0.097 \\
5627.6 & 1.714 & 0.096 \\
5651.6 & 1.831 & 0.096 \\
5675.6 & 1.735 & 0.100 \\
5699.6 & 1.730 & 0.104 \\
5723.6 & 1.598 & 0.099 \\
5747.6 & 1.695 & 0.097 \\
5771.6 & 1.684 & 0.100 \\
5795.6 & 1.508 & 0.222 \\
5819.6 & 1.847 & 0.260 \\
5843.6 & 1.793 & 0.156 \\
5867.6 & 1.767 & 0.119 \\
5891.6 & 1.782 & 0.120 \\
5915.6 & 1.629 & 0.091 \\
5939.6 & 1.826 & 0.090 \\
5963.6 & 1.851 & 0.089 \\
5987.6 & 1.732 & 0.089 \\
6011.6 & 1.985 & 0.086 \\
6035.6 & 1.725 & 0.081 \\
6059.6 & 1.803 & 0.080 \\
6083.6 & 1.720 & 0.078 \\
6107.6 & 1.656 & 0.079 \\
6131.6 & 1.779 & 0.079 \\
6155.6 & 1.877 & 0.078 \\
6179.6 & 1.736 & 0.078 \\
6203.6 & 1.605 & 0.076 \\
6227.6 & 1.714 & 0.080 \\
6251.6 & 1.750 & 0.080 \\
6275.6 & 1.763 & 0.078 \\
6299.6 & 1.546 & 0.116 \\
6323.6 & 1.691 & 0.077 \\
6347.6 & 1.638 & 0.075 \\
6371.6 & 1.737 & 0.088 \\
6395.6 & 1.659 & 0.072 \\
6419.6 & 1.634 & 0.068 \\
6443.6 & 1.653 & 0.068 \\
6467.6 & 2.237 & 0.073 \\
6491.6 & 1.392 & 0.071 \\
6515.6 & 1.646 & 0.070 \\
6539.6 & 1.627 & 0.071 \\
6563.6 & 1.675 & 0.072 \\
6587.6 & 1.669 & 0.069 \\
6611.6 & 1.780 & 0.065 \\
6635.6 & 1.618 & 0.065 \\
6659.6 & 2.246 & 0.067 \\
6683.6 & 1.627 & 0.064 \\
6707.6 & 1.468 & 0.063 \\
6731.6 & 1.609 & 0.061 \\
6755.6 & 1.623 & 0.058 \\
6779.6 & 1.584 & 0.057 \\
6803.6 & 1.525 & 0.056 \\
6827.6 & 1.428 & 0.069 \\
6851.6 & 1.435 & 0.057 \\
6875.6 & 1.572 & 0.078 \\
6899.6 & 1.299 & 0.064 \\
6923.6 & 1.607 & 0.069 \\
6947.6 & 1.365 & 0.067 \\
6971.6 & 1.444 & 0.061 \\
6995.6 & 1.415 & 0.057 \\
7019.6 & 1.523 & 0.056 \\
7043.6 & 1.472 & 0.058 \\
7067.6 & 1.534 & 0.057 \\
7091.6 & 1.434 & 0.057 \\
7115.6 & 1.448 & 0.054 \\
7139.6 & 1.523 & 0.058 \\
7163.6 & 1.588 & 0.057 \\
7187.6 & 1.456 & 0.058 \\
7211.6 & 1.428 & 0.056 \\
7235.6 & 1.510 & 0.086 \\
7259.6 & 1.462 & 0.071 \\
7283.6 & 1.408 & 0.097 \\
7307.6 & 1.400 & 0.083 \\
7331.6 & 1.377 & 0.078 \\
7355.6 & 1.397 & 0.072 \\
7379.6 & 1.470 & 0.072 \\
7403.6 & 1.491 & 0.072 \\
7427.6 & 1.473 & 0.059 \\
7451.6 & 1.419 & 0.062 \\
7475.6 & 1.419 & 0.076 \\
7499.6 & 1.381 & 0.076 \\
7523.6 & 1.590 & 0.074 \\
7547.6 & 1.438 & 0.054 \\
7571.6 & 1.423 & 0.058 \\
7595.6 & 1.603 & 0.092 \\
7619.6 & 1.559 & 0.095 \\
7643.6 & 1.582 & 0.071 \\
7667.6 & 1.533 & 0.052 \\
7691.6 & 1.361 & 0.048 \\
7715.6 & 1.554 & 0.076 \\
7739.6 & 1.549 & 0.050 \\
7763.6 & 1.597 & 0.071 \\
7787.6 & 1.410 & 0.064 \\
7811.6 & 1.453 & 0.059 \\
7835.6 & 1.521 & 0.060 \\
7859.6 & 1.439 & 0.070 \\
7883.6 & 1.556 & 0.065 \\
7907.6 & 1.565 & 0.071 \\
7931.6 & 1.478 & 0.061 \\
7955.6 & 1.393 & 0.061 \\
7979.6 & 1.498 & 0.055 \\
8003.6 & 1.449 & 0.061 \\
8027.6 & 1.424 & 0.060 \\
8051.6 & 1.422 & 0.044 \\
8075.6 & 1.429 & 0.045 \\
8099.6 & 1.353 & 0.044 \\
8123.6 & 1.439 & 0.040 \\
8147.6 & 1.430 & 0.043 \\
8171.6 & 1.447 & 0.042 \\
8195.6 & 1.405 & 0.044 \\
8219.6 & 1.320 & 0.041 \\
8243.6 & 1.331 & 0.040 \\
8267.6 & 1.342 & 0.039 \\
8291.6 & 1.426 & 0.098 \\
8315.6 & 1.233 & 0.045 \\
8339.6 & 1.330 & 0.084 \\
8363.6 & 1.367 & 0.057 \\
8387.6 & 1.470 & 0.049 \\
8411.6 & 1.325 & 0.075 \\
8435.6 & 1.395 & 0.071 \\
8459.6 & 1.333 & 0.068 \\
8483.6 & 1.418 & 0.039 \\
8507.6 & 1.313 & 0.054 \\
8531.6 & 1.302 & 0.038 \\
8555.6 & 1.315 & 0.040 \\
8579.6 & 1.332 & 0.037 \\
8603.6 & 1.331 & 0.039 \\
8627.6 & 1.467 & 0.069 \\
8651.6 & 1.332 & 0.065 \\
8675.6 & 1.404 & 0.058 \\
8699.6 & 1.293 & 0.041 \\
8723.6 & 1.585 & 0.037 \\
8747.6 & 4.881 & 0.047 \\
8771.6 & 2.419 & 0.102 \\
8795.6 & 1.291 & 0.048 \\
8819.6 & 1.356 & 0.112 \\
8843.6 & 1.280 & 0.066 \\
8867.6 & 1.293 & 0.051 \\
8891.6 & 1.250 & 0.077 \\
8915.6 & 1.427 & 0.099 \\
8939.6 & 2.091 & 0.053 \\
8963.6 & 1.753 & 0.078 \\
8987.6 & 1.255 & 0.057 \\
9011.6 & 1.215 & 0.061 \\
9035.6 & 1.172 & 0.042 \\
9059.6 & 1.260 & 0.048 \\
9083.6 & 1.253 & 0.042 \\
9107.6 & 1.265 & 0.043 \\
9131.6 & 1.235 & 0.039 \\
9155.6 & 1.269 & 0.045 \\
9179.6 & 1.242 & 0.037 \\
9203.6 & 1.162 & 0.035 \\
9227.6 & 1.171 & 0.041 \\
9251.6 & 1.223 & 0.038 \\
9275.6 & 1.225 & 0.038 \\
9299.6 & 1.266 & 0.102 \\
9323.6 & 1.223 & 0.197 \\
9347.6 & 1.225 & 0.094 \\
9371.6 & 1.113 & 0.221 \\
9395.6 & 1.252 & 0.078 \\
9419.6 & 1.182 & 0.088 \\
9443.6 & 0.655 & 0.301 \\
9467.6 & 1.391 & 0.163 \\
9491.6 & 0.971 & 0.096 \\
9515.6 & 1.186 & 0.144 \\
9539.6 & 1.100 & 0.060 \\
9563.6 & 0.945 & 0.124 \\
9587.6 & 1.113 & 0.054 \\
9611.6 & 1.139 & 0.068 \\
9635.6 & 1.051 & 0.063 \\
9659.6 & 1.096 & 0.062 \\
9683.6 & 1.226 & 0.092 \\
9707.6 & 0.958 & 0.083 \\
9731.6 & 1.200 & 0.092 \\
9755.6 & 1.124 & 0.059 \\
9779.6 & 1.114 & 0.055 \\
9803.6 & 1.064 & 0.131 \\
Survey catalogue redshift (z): 0.33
